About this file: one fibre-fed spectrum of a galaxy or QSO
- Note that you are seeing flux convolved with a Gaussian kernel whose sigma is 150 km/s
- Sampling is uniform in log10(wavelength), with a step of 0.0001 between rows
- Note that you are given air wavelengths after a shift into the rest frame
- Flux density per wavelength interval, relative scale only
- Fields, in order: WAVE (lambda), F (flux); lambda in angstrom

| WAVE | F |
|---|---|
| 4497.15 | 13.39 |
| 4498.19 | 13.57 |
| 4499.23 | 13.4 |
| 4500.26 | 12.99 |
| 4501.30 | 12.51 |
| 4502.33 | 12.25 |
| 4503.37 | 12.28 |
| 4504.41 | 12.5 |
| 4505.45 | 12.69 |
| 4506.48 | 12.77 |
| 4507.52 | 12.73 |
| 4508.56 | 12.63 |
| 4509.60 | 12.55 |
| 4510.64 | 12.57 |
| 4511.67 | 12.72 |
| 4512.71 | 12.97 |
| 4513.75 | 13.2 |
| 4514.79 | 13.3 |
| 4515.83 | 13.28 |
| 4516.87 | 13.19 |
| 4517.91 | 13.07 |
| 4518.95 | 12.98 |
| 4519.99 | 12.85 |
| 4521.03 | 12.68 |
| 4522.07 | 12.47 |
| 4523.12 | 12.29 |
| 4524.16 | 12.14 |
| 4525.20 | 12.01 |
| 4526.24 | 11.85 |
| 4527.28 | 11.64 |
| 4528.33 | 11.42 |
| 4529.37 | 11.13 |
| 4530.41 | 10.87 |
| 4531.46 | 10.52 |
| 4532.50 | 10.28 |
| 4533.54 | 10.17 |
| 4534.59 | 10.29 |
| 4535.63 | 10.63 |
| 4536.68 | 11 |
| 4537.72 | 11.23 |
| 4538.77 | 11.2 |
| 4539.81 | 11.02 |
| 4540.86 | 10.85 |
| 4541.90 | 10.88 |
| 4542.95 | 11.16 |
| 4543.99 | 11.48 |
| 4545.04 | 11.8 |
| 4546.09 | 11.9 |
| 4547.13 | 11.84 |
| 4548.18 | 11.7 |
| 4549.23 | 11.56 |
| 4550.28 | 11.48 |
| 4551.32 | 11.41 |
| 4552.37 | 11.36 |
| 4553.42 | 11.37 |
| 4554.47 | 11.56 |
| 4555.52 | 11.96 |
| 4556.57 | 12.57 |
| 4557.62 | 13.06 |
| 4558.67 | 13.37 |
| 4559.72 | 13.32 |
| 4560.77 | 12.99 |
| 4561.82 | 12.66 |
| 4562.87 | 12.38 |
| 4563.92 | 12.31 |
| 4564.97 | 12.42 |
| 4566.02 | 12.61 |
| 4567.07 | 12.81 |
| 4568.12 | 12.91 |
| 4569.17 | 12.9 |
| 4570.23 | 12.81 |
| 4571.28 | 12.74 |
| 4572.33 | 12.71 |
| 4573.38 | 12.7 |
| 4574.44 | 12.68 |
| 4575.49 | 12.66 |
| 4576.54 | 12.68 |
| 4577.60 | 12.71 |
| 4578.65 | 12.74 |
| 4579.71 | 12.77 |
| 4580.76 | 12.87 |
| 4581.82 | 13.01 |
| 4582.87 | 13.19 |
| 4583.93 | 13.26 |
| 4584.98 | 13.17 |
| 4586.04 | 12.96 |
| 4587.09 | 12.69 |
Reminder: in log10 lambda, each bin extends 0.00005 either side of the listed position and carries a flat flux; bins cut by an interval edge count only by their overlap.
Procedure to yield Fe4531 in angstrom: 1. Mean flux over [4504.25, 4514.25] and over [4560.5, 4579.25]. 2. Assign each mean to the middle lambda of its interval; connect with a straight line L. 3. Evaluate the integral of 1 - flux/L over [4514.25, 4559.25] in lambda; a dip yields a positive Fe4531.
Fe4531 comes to 3.5 angstrom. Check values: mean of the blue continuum 12.7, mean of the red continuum 12.7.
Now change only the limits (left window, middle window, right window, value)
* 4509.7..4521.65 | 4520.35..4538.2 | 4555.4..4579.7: 2.17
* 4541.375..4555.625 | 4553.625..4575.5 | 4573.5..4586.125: -0.79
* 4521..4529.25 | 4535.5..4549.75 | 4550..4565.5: 0.97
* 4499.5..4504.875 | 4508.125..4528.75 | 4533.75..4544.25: -1.31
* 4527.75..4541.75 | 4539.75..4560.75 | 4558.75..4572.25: -0.04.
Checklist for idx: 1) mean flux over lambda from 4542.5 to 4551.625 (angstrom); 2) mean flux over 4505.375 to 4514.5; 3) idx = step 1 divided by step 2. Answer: 0.9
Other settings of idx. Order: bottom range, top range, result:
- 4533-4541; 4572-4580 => 1.18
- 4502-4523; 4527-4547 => 0.86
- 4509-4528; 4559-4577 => 1.01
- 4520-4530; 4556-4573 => 1.07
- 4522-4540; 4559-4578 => 1.14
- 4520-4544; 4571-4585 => 1.14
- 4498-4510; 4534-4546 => 0.87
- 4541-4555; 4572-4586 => 1.12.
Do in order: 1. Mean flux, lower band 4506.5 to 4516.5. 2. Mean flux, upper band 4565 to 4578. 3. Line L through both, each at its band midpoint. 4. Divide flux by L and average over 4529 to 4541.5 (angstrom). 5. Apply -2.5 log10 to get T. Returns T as 0.190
